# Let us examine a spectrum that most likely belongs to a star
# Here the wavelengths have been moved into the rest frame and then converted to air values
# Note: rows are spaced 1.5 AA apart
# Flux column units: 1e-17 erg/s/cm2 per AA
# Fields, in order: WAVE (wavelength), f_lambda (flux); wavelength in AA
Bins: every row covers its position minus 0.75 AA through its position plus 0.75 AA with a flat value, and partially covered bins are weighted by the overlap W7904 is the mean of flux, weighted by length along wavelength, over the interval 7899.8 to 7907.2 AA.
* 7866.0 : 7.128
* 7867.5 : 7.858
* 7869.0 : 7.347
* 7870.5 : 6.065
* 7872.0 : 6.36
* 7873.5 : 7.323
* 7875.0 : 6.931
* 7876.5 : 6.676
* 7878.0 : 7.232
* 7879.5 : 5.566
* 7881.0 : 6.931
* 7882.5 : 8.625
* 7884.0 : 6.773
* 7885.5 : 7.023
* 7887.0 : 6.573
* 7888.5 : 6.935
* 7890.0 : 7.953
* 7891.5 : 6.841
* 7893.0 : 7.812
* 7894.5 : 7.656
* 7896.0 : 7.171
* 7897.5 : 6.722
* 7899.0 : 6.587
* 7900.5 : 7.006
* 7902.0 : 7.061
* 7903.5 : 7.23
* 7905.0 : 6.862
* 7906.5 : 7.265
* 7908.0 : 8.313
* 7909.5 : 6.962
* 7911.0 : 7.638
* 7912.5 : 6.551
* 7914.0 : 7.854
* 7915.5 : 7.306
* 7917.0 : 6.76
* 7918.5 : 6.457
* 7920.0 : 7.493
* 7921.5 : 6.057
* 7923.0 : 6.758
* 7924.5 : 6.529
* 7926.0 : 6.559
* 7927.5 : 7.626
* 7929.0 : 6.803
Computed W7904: 7.08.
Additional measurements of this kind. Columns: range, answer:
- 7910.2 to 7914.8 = 7.34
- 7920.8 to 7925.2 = 6.45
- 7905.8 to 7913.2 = 7.35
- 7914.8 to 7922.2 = 6.82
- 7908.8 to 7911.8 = 7.29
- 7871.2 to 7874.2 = 6.82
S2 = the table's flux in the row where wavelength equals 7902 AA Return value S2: 7.061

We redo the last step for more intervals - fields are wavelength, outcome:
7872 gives 6.36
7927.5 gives 7.626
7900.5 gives 7.006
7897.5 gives 6.722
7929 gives 6.803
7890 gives 7.953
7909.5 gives 6.962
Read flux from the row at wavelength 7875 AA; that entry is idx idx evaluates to 6.931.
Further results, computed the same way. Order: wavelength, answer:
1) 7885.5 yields 7.023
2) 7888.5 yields 6.935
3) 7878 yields 7.232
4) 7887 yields 6.573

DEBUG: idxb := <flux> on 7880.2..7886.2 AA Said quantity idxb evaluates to 7.33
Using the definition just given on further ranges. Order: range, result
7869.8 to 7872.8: 6.23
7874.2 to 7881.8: 6.68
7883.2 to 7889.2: 6.84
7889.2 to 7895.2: 7.56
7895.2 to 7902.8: 6.92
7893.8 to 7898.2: 7.18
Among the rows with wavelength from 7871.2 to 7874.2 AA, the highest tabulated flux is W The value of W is 7.323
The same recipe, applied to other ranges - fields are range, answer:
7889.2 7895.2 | 7.953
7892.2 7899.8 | 7.812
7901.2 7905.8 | 7.23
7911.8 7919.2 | 7.854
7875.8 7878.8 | 7.232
